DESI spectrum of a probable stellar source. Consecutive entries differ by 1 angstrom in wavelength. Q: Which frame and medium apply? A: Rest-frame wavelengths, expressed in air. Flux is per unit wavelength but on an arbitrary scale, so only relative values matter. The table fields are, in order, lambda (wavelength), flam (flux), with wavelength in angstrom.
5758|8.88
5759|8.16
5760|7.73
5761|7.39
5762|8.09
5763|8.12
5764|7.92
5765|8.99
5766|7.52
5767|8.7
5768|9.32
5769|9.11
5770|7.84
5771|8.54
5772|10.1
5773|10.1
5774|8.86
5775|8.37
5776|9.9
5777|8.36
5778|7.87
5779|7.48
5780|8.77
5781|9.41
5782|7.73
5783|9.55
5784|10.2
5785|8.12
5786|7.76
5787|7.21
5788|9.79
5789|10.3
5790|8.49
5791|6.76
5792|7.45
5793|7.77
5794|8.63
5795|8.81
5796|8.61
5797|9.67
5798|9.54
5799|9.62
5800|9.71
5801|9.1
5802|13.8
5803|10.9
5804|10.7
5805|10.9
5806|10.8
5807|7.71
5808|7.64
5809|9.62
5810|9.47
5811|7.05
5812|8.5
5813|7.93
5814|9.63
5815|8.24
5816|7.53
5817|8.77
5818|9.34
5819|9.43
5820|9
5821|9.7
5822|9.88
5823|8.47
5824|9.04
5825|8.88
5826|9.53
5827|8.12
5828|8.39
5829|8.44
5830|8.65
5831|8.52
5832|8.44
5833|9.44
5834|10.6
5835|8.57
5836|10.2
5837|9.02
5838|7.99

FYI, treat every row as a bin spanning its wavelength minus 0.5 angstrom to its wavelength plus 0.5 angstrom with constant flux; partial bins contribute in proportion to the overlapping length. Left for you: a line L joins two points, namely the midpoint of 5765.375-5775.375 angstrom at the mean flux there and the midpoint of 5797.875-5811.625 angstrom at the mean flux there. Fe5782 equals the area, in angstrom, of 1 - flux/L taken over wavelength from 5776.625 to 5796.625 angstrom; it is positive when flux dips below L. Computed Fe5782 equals 1.8 angstrom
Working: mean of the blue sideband 8.85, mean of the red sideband 9.75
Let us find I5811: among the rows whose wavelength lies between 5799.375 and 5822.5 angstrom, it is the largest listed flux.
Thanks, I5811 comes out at 13.8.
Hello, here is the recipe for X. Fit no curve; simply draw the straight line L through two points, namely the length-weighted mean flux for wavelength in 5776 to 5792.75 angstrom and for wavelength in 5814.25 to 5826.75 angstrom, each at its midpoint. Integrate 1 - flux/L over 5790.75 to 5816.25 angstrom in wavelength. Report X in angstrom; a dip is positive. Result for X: -1.1 angstrom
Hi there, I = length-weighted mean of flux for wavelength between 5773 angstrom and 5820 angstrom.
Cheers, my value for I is 8.96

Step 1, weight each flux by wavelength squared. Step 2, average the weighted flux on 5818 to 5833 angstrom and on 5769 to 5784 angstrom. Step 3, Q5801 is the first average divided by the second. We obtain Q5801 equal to 1.03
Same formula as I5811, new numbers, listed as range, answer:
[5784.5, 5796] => 10.3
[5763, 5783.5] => 10.1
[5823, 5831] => 9.53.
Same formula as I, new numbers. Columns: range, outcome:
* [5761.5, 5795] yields 8.58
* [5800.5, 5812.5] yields 9.68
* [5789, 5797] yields 8.31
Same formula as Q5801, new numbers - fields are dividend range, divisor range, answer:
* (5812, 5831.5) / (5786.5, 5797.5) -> 1.05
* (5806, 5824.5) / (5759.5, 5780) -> 1.05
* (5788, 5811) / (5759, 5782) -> 1.10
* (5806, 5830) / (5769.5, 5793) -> 1.03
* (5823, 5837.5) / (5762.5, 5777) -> 1.04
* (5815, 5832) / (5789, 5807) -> 0.94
